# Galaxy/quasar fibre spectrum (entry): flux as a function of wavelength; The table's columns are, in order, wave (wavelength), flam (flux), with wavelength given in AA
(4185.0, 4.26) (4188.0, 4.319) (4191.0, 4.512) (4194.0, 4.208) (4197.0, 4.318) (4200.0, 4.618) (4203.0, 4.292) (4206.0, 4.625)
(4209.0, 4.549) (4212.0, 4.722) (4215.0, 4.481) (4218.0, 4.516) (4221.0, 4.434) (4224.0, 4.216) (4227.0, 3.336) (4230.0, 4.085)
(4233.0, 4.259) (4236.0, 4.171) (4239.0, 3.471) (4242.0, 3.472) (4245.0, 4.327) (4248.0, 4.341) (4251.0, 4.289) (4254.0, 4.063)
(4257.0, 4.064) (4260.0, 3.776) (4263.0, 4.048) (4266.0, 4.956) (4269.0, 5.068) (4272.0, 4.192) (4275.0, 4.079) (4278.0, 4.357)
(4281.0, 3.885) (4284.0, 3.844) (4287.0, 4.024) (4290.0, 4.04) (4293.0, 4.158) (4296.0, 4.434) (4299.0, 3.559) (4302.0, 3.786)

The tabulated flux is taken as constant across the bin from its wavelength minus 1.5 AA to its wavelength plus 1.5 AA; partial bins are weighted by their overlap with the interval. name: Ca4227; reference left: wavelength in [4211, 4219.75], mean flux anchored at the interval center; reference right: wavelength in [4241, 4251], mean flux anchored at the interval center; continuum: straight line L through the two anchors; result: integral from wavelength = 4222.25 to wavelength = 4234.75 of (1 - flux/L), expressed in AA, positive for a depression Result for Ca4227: 1.1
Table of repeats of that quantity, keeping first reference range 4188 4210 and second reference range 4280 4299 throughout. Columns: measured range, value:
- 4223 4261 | 2.2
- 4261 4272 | -1.2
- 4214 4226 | -0.1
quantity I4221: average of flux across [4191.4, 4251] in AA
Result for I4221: 4.24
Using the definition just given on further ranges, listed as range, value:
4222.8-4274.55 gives 4.12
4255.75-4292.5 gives 4.19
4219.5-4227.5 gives 4.08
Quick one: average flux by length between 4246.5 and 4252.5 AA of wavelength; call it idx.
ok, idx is 4.32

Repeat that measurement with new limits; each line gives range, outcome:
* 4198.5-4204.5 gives 4.46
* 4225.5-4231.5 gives 3.71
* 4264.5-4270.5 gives 5.01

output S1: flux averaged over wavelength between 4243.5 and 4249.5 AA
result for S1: 4.33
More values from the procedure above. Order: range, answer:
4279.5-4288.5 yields 3.92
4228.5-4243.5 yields 3.89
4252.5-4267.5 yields 4.18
